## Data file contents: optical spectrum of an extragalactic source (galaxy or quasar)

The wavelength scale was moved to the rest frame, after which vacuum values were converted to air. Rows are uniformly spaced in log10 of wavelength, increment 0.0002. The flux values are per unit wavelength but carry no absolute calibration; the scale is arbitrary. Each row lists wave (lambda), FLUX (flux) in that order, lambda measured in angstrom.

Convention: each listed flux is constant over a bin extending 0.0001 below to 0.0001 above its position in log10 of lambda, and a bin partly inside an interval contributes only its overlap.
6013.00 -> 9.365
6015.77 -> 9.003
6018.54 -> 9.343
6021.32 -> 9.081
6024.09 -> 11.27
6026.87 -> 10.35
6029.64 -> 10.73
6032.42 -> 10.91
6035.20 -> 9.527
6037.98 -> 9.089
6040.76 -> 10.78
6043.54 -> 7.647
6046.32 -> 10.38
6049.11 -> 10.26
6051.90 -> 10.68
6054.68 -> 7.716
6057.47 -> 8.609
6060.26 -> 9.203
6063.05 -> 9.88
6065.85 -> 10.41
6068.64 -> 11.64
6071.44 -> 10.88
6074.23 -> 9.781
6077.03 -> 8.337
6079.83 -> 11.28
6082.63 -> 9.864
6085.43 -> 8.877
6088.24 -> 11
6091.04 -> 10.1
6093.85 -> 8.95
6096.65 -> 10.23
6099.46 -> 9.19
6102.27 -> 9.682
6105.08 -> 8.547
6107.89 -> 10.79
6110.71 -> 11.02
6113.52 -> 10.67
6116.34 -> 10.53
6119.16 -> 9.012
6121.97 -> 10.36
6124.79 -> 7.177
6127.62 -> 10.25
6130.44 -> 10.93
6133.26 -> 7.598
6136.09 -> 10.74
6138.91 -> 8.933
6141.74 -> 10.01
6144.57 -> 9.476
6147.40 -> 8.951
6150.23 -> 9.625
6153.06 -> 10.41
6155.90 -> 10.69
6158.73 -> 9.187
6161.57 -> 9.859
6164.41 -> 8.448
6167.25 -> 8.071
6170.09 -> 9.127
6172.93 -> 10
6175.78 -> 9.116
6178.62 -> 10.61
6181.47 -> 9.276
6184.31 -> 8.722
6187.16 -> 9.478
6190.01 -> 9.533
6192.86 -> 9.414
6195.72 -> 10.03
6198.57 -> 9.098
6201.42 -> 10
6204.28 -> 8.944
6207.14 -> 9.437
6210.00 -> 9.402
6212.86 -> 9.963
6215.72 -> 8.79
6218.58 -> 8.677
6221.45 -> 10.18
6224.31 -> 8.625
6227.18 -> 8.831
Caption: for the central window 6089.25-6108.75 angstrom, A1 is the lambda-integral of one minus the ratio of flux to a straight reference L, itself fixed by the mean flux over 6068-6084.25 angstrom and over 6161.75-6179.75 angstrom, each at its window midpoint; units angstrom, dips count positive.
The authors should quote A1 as 0.7 angstrom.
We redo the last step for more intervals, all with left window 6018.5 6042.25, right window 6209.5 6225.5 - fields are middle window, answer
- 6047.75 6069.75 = 0.5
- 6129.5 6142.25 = 0.1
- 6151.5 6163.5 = -0.5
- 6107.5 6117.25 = -1.0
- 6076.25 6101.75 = 0.2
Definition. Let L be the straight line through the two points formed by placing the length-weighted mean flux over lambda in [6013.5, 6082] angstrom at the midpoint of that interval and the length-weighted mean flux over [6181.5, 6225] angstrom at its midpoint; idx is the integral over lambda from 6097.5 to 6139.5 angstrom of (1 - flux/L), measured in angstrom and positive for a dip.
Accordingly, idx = -0.36 angstrom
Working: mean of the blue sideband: 9.86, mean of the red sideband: 9.36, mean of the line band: 9.72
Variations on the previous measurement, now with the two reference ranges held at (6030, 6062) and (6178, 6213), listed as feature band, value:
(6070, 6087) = -0.5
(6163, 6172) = 0.8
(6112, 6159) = -0.9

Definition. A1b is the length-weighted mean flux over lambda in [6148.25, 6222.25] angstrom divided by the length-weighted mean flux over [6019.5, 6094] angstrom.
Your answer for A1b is 0.95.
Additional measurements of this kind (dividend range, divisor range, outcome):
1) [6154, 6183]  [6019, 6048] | 0.95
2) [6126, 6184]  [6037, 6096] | 0.97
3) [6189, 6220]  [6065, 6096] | 0.93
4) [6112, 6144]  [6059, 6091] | 0.96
